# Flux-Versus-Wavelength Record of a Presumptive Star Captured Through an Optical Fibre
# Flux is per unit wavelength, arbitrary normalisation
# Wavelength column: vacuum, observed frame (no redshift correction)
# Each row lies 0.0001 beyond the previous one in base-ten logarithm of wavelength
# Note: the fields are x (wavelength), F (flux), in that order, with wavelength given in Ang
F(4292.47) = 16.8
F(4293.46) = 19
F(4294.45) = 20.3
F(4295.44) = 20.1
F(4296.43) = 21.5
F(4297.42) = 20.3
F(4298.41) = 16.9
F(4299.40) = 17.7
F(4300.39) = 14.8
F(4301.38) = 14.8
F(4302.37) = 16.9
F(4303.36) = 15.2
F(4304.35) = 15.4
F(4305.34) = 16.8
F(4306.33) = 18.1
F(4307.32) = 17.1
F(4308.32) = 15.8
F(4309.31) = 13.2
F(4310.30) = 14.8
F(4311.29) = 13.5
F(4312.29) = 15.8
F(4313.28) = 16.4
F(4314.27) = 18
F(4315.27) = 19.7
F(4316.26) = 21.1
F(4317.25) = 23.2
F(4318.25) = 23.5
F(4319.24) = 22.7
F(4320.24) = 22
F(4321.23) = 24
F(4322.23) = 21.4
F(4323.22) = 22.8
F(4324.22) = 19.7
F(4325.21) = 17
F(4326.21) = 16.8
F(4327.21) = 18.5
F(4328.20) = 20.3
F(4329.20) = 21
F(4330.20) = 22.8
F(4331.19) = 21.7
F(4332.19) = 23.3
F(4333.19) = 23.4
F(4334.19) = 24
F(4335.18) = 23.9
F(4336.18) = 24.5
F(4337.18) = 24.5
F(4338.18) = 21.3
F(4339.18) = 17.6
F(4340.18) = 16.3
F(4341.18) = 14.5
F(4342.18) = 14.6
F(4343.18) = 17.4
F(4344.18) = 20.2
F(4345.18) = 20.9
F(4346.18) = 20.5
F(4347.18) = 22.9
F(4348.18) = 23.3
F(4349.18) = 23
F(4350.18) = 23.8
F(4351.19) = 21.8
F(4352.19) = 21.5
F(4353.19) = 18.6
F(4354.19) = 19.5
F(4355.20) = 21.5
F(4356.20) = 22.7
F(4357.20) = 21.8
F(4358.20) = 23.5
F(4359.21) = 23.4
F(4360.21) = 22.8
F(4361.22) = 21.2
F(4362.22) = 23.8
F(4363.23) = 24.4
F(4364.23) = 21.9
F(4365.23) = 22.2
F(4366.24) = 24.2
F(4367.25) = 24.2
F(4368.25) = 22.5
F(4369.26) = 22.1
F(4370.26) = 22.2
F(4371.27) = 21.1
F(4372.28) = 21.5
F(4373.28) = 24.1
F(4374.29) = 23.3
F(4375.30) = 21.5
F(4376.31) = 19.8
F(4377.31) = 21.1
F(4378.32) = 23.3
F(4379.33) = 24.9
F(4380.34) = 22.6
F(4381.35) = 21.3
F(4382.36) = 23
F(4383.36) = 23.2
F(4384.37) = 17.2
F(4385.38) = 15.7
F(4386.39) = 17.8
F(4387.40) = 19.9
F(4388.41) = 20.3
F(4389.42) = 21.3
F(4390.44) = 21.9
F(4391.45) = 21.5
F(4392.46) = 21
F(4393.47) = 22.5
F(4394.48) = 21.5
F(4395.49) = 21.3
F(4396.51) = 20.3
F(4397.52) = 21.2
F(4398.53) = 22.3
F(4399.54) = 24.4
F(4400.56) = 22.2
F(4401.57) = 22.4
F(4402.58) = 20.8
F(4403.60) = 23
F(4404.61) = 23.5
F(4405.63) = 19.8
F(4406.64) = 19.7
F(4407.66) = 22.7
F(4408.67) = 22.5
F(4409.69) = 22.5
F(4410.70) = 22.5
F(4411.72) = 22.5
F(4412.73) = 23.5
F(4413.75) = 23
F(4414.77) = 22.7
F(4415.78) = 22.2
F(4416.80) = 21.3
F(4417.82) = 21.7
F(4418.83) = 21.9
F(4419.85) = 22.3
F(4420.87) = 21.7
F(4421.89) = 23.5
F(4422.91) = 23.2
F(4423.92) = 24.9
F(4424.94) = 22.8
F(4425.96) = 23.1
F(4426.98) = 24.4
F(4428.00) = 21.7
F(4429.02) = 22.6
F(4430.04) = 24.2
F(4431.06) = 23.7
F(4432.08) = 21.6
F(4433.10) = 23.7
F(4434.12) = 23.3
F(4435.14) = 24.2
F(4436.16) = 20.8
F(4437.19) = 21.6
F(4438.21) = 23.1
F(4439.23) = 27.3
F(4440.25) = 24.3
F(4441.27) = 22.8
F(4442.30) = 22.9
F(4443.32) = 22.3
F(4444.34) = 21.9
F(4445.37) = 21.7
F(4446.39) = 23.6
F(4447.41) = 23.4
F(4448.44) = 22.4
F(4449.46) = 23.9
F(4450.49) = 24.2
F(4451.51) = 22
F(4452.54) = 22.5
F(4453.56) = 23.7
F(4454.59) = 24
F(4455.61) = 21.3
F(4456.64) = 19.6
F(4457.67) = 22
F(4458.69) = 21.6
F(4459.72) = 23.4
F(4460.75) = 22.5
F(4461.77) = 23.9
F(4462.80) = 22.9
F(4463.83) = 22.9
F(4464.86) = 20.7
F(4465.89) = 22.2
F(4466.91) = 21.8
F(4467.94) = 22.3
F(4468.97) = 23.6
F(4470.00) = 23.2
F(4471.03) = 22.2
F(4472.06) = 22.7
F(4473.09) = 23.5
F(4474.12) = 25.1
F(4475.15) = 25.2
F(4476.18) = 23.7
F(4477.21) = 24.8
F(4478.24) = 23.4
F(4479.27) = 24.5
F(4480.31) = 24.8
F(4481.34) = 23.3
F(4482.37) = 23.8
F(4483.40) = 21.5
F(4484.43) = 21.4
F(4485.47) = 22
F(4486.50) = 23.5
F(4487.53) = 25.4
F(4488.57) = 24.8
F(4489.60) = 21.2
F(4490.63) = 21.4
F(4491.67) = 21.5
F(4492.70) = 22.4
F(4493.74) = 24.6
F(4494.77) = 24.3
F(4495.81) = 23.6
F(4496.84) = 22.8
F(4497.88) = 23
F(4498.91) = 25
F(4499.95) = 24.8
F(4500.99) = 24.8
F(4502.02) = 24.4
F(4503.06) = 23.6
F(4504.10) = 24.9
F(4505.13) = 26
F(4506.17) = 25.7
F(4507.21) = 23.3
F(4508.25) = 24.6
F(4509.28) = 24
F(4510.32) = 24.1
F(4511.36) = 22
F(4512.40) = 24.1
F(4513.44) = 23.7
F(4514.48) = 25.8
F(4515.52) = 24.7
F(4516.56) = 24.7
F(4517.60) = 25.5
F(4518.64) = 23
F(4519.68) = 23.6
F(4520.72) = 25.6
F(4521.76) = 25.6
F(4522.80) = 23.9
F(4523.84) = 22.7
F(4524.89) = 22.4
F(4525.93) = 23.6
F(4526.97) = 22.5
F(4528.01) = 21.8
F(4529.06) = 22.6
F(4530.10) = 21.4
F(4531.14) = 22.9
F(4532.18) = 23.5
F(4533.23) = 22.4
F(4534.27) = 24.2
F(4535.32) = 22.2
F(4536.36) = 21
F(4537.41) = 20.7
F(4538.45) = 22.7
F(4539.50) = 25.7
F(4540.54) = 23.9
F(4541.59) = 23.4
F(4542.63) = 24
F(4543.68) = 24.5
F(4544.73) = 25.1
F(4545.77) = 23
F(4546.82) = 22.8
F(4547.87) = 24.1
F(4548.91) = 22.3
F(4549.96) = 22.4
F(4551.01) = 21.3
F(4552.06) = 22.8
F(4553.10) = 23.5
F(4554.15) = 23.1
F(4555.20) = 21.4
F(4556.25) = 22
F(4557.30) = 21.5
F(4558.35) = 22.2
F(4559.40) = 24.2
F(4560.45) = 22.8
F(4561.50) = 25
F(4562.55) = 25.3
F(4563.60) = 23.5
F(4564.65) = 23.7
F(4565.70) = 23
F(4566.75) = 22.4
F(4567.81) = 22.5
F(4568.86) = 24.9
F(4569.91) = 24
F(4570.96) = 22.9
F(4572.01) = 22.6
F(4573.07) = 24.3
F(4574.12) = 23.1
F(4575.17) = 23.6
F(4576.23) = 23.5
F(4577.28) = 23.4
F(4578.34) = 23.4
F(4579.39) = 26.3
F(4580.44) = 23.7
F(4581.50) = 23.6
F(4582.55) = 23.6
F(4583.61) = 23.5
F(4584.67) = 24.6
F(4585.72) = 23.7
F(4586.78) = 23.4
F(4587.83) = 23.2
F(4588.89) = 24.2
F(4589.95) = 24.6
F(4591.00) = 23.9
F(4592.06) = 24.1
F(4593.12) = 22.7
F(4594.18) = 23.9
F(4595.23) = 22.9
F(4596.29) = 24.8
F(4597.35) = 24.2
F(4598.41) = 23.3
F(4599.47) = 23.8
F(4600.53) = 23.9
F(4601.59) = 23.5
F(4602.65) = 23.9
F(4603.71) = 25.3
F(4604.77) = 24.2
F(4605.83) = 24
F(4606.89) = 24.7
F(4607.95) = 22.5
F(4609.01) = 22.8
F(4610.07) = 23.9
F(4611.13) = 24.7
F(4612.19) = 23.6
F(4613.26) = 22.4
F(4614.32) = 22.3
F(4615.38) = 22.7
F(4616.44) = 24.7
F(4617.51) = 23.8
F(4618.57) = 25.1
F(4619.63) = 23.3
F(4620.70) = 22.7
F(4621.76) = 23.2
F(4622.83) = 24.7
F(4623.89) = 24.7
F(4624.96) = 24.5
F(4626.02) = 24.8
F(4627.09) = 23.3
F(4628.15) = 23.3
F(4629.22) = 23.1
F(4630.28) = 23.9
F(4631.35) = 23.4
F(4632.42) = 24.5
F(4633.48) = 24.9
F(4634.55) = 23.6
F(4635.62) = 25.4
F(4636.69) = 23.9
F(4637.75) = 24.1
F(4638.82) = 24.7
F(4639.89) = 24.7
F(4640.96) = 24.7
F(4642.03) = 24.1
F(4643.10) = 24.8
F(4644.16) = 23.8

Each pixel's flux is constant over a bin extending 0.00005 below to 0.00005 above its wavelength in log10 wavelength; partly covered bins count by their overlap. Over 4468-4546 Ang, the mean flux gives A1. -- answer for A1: 23.6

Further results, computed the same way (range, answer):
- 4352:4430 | 22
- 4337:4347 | 18.7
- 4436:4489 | 23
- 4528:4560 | 22.9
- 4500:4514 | 24.3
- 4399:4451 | 22.8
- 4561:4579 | 23.6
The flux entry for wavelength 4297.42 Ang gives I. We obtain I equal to 20.3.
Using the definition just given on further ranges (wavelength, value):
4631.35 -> 23.4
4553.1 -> 23.5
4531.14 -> 22.9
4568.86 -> 24.9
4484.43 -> 21.4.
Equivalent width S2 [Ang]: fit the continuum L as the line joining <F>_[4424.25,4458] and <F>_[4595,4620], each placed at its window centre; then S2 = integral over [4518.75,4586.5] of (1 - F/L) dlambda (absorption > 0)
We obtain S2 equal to 0.6 Ang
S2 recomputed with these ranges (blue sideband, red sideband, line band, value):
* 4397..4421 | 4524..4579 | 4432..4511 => -2.4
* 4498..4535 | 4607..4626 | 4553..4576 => 0.5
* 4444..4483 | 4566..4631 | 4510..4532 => -0.3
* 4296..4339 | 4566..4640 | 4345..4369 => -2.8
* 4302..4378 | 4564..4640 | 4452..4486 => -1.1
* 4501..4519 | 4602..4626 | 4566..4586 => 0.3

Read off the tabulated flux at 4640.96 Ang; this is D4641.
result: 24.7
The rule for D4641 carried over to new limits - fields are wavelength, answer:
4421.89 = 23.5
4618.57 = 25.1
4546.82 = 22.8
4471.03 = 22.2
